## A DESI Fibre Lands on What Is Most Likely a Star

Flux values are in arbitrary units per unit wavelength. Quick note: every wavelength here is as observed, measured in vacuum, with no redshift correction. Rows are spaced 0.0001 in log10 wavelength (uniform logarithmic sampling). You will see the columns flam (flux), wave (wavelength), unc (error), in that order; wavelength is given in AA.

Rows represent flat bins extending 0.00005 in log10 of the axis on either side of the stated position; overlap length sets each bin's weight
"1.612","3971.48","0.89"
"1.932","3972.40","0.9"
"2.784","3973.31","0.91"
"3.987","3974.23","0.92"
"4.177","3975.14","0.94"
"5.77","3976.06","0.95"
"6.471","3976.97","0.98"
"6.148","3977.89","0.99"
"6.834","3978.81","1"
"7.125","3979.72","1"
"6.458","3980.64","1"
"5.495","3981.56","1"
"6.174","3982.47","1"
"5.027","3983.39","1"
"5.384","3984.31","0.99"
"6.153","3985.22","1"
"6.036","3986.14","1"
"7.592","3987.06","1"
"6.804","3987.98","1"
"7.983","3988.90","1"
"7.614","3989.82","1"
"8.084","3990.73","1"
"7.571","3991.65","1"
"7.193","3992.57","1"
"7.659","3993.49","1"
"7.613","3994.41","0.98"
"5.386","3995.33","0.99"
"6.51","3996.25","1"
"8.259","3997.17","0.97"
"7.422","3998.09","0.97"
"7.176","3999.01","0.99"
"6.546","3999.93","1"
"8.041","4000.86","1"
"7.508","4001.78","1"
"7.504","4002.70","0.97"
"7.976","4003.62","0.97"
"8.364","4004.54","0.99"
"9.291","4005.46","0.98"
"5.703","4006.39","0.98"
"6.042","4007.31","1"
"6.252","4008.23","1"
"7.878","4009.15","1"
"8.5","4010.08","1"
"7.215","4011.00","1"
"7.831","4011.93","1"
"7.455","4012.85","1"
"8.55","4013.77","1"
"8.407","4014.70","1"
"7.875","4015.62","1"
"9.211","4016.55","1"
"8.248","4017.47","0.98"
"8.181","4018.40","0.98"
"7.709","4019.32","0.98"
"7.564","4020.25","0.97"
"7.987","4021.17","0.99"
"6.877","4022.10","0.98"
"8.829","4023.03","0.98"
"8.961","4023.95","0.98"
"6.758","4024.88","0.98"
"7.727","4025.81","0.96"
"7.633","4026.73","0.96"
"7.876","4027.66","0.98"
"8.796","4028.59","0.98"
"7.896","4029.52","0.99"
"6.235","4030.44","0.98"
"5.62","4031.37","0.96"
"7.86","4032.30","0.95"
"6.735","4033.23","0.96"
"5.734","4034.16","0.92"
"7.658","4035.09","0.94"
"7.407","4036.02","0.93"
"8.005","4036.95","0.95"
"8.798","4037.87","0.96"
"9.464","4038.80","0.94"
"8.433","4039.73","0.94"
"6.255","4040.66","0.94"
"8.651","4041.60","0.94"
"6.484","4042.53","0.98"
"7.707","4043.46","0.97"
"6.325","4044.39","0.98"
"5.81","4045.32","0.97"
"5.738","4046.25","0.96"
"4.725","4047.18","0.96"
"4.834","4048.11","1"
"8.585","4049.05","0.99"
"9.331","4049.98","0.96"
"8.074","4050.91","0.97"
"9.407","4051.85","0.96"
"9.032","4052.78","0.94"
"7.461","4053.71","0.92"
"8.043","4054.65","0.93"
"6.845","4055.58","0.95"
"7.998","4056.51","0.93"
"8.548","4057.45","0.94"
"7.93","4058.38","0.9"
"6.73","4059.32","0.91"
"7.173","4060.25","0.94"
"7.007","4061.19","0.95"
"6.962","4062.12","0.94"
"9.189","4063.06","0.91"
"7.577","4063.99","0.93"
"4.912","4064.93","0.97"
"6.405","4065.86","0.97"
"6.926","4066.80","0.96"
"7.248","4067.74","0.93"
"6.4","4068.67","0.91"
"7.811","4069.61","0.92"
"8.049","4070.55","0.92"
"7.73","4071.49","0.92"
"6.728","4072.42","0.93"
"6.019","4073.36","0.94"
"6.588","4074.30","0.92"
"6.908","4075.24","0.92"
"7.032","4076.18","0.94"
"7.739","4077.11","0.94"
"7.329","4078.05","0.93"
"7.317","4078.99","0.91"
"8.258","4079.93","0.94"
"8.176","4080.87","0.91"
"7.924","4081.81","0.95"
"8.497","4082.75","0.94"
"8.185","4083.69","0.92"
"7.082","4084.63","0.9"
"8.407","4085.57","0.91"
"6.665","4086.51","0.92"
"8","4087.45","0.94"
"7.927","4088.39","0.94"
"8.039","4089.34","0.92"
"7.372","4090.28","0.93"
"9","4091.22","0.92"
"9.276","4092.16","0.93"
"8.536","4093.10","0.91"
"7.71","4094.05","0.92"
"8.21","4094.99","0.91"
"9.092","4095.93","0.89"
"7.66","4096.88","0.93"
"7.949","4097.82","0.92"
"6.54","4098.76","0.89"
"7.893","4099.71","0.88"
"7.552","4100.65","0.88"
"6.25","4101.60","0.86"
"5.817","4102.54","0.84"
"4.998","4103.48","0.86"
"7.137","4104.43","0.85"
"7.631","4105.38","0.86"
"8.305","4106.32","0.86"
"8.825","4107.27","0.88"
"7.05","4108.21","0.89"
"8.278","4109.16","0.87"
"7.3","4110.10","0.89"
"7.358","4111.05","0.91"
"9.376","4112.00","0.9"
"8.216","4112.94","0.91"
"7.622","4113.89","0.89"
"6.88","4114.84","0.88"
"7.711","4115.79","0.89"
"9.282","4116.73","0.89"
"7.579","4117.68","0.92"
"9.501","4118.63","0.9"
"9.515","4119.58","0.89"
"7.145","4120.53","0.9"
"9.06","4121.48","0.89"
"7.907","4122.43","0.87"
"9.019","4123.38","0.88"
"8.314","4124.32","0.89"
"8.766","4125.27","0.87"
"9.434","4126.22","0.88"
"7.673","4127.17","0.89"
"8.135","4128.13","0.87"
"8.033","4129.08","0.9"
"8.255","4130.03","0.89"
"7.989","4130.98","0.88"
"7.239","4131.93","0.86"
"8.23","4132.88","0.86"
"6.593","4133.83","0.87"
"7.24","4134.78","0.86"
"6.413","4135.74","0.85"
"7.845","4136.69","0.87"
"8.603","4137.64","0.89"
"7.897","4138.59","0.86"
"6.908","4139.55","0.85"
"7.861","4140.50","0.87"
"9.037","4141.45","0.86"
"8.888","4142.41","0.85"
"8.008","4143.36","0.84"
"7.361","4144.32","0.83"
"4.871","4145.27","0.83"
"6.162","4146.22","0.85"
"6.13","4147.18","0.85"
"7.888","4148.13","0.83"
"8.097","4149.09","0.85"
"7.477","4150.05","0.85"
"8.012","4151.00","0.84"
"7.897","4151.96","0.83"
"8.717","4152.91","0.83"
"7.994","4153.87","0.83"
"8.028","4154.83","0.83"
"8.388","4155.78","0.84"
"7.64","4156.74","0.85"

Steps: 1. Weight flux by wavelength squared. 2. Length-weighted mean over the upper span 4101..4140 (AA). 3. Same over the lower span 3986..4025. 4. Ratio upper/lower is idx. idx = 1.09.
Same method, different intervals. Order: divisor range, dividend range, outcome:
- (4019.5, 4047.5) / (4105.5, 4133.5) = 1.16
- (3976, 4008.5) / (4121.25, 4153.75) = 1.21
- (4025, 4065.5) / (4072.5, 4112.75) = 1.06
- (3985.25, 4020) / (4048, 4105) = 1.04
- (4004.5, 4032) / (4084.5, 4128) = 1.08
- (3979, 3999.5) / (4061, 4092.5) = 1.14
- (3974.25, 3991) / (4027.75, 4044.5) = 1.21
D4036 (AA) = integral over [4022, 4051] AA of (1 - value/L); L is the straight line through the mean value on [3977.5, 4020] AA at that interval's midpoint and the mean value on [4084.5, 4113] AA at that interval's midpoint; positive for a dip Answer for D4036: 0.28 AA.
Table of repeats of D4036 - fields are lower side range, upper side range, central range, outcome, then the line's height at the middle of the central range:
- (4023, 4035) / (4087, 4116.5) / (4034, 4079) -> 1.1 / 7.52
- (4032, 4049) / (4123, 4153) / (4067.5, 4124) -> -2.2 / 7.46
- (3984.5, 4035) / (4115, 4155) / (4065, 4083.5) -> 1.0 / 7.7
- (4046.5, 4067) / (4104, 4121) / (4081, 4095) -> -0.5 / 7.77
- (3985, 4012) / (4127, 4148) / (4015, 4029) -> -1.3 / 7.36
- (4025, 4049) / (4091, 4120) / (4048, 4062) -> -1.0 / 7.34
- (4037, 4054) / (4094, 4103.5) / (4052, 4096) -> -1.2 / 7.42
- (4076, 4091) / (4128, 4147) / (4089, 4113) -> -0.1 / 7.71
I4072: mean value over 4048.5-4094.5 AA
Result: 7.67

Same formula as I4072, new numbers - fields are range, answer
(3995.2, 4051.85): 7.51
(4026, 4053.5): 7.42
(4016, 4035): 7.62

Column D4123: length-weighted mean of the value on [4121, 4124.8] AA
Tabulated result 8.59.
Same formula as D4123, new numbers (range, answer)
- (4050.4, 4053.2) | 8.84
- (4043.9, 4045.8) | 6.1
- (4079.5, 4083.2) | 8.21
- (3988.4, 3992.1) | 7.81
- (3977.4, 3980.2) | 6.69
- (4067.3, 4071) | 7.38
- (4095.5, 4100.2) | 7.81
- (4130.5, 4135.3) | 7.45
